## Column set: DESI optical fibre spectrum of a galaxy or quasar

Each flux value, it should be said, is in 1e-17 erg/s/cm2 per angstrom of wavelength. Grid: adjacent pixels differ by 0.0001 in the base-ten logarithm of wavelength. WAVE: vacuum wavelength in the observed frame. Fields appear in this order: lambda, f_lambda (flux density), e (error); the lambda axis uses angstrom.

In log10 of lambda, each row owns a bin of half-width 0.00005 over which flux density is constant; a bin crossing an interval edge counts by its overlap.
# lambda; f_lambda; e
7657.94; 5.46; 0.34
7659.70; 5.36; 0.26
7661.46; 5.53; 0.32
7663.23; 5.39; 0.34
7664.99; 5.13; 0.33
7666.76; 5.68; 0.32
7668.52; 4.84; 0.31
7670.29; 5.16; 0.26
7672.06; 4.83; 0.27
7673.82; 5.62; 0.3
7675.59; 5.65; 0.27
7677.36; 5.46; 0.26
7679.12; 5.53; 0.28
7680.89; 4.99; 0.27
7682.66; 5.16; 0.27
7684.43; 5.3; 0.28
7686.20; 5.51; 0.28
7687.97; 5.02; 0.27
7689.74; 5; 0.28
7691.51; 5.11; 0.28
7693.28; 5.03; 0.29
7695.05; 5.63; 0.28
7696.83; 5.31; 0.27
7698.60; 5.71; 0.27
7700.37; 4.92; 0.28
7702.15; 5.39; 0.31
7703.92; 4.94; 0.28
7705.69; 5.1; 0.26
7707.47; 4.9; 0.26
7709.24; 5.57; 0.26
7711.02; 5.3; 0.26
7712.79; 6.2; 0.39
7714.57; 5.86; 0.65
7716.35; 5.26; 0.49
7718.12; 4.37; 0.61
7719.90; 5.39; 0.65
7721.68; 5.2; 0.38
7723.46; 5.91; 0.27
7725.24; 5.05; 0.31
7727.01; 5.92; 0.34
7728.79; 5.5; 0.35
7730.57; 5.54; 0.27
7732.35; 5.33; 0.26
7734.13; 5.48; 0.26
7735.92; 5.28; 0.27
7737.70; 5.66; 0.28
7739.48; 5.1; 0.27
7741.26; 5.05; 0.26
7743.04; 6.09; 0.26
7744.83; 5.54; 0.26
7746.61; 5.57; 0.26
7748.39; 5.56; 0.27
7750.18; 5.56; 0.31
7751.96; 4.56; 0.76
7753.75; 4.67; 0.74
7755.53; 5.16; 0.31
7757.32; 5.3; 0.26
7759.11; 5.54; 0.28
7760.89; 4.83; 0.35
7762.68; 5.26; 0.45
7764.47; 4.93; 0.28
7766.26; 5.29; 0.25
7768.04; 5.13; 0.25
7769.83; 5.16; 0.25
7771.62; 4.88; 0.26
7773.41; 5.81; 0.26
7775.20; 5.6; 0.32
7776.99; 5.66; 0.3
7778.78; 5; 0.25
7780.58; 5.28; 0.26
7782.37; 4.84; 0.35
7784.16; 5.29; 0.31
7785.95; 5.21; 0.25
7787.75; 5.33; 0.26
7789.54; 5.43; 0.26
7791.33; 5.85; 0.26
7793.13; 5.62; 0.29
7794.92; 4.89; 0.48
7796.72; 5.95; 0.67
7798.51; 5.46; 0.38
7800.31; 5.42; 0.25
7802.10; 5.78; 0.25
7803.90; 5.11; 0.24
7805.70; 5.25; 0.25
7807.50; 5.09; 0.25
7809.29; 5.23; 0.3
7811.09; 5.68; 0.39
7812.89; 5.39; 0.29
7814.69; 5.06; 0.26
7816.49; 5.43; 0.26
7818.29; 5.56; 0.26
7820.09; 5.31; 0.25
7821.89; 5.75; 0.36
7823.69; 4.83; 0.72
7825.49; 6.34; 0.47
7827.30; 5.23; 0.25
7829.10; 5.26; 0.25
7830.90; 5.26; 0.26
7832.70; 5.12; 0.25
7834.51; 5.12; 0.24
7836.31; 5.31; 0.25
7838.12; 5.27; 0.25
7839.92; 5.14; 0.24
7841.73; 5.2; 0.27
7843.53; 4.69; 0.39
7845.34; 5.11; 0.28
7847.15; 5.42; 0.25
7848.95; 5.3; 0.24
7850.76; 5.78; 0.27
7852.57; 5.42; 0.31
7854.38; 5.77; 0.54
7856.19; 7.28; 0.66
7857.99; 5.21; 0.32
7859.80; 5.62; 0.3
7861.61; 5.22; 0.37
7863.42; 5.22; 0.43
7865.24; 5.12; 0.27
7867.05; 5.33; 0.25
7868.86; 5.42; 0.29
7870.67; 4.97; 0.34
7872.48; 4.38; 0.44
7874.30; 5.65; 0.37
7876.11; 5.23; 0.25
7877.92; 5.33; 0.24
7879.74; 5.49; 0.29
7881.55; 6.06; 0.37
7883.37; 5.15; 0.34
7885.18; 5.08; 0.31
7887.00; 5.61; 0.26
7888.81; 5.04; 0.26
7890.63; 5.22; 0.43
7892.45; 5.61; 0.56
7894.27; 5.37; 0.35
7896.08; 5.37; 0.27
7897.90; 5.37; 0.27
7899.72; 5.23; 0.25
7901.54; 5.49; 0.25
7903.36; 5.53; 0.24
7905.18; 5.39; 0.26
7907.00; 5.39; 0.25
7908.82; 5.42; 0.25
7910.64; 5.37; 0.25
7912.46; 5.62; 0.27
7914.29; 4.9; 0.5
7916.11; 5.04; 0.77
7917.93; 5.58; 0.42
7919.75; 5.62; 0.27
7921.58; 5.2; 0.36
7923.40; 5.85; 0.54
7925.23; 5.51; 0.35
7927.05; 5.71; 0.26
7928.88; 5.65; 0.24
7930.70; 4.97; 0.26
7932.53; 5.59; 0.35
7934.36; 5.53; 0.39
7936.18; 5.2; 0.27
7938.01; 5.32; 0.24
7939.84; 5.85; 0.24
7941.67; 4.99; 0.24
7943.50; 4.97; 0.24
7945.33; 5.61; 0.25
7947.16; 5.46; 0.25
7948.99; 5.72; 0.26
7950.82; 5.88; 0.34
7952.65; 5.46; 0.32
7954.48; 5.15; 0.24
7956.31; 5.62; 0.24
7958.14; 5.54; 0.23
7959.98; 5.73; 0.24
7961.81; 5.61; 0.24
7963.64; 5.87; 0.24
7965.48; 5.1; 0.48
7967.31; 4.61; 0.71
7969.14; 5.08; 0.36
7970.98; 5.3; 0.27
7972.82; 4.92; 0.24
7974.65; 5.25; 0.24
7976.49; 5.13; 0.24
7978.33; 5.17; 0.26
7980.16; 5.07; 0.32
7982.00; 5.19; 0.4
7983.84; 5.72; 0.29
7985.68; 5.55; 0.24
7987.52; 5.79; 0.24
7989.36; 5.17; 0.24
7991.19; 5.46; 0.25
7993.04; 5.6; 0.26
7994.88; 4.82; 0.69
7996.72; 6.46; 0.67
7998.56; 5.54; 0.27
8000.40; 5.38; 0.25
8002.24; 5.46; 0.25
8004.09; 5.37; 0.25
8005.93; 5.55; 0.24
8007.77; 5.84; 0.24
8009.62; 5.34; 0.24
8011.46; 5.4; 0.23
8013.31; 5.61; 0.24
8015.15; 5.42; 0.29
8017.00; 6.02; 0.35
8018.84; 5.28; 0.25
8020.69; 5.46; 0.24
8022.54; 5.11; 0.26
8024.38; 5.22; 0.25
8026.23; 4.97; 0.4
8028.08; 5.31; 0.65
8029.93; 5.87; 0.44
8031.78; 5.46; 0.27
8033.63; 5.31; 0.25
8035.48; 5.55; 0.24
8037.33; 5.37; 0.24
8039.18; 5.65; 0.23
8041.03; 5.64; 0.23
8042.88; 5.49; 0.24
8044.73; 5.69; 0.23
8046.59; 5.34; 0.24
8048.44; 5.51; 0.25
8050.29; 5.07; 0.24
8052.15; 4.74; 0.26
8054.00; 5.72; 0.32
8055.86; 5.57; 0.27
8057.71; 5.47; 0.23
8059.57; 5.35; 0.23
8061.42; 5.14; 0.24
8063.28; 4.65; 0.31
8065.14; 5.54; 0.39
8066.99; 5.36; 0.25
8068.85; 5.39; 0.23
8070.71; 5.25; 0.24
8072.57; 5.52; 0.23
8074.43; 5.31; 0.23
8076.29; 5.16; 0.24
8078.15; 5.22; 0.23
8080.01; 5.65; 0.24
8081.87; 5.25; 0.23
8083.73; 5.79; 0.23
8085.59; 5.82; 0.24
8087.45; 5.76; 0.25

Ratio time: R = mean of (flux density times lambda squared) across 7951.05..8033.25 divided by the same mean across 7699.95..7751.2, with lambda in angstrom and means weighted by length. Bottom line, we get 1.1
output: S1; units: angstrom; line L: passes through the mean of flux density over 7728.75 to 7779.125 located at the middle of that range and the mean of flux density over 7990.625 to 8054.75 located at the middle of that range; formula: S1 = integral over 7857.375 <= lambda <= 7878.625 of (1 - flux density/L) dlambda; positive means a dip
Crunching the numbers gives 0.6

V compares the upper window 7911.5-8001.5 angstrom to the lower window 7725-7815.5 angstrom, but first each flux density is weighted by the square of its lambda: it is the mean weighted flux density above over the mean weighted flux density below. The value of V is 1.1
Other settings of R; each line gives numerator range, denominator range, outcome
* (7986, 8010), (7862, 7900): 1.07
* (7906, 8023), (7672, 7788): 1.08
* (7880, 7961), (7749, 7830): 1.06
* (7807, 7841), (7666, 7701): 1.05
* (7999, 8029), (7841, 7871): 1.04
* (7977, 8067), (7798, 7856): 1.06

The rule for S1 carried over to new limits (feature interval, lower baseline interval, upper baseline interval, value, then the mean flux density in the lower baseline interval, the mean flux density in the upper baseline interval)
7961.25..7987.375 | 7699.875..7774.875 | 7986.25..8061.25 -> 0.8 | 5.32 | 5.46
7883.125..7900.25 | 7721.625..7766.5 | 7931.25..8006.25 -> 0.2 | 5.34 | 5.41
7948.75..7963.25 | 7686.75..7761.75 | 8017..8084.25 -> -0.6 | 5.32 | 5.38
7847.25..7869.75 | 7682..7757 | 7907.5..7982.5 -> -0.8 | 5.33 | 5.38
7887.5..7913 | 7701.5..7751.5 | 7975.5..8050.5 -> 0.2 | 5.41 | 5.45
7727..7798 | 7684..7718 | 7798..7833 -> 0.1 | 5.3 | 5.38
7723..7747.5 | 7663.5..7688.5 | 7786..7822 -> -0.7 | 5.28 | 5.42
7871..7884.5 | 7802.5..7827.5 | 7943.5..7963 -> 0.4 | 5.39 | 5.56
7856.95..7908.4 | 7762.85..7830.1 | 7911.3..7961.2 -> 0.8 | 5.36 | 5.45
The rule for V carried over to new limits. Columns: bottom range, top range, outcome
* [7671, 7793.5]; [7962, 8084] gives 1.09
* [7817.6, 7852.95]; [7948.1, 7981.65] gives 1.04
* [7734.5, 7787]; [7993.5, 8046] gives 1.11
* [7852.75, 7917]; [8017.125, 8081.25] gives 1.04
